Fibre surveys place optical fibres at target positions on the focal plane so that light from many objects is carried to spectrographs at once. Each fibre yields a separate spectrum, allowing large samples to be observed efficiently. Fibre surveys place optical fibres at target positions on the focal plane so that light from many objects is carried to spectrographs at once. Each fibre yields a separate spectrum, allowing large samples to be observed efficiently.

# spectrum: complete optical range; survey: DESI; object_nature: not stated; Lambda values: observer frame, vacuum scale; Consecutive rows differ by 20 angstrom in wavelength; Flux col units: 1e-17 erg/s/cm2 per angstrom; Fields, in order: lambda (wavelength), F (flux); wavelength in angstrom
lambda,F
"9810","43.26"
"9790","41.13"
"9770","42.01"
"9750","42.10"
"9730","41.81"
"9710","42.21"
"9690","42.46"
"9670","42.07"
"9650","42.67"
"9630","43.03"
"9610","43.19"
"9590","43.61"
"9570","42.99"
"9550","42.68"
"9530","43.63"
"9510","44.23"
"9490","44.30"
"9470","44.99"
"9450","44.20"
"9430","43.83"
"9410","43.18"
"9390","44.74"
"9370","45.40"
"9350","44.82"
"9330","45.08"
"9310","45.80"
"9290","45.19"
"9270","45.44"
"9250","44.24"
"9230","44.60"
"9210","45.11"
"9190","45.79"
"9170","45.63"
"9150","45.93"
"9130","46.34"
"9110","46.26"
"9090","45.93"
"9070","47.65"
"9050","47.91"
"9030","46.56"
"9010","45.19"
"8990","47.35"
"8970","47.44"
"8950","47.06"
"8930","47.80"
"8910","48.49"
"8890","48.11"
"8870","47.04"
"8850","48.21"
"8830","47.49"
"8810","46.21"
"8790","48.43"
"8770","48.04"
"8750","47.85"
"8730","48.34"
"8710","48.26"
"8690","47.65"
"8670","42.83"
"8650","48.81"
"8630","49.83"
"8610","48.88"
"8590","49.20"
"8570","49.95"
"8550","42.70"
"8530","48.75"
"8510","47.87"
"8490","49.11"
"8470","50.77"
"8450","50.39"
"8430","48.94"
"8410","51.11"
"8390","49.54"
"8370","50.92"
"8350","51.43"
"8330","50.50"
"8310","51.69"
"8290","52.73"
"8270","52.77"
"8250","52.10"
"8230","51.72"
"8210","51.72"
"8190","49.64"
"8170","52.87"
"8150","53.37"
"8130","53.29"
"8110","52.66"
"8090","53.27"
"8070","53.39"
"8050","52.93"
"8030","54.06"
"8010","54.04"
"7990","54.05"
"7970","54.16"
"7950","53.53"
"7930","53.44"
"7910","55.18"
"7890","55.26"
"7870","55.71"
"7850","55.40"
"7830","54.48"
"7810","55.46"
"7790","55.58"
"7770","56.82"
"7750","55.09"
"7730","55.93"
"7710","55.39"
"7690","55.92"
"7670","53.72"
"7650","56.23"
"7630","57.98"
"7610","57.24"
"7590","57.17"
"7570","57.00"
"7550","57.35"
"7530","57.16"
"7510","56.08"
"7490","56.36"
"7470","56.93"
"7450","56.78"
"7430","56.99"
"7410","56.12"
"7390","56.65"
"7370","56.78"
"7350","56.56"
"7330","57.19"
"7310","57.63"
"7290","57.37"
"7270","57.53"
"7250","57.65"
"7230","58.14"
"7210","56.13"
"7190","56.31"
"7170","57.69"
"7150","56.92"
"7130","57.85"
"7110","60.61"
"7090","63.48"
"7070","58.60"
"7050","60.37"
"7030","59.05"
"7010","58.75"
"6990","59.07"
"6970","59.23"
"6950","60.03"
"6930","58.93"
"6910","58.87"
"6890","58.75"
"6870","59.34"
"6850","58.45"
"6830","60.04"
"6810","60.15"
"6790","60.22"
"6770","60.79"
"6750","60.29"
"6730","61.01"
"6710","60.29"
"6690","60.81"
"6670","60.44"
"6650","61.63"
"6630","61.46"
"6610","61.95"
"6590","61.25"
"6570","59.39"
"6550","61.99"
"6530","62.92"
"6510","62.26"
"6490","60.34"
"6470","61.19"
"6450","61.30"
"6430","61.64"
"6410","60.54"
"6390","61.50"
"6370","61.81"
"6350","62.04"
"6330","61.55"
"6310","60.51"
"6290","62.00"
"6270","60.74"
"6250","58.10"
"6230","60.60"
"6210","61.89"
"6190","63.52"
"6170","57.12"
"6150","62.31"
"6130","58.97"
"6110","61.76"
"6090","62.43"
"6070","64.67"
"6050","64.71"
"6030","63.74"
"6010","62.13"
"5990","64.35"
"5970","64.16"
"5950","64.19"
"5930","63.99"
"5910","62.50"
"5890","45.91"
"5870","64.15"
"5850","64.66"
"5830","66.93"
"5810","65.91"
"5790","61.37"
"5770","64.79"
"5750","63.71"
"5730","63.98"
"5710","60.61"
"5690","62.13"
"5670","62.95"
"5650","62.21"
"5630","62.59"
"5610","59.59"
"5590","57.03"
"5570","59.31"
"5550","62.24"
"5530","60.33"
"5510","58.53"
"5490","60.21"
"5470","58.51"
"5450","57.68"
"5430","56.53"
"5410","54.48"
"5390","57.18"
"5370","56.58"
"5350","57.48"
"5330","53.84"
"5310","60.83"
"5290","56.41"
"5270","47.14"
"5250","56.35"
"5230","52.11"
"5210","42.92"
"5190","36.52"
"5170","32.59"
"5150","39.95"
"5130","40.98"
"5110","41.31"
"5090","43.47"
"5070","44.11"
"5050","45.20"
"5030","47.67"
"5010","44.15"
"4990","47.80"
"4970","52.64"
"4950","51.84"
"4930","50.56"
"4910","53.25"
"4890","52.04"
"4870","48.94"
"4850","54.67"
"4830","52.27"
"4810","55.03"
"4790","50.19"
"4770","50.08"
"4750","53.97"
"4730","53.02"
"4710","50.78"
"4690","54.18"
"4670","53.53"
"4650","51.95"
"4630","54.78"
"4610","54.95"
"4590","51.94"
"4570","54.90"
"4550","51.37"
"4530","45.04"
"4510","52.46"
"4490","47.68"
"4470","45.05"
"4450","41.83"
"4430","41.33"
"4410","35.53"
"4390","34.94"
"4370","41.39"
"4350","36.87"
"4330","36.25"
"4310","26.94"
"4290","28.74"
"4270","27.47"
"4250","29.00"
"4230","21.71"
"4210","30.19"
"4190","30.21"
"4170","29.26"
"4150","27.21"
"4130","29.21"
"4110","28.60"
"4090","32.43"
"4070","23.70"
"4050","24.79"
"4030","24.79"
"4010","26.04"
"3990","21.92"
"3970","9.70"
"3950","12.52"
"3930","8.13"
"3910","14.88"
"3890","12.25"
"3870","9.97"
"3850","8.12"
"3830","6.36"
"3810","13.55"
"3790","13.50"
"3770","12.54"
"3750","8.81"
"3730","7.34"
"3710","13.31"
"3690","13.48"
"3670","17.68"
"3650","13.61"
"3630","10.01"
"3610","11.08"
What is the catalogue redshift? 0.000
